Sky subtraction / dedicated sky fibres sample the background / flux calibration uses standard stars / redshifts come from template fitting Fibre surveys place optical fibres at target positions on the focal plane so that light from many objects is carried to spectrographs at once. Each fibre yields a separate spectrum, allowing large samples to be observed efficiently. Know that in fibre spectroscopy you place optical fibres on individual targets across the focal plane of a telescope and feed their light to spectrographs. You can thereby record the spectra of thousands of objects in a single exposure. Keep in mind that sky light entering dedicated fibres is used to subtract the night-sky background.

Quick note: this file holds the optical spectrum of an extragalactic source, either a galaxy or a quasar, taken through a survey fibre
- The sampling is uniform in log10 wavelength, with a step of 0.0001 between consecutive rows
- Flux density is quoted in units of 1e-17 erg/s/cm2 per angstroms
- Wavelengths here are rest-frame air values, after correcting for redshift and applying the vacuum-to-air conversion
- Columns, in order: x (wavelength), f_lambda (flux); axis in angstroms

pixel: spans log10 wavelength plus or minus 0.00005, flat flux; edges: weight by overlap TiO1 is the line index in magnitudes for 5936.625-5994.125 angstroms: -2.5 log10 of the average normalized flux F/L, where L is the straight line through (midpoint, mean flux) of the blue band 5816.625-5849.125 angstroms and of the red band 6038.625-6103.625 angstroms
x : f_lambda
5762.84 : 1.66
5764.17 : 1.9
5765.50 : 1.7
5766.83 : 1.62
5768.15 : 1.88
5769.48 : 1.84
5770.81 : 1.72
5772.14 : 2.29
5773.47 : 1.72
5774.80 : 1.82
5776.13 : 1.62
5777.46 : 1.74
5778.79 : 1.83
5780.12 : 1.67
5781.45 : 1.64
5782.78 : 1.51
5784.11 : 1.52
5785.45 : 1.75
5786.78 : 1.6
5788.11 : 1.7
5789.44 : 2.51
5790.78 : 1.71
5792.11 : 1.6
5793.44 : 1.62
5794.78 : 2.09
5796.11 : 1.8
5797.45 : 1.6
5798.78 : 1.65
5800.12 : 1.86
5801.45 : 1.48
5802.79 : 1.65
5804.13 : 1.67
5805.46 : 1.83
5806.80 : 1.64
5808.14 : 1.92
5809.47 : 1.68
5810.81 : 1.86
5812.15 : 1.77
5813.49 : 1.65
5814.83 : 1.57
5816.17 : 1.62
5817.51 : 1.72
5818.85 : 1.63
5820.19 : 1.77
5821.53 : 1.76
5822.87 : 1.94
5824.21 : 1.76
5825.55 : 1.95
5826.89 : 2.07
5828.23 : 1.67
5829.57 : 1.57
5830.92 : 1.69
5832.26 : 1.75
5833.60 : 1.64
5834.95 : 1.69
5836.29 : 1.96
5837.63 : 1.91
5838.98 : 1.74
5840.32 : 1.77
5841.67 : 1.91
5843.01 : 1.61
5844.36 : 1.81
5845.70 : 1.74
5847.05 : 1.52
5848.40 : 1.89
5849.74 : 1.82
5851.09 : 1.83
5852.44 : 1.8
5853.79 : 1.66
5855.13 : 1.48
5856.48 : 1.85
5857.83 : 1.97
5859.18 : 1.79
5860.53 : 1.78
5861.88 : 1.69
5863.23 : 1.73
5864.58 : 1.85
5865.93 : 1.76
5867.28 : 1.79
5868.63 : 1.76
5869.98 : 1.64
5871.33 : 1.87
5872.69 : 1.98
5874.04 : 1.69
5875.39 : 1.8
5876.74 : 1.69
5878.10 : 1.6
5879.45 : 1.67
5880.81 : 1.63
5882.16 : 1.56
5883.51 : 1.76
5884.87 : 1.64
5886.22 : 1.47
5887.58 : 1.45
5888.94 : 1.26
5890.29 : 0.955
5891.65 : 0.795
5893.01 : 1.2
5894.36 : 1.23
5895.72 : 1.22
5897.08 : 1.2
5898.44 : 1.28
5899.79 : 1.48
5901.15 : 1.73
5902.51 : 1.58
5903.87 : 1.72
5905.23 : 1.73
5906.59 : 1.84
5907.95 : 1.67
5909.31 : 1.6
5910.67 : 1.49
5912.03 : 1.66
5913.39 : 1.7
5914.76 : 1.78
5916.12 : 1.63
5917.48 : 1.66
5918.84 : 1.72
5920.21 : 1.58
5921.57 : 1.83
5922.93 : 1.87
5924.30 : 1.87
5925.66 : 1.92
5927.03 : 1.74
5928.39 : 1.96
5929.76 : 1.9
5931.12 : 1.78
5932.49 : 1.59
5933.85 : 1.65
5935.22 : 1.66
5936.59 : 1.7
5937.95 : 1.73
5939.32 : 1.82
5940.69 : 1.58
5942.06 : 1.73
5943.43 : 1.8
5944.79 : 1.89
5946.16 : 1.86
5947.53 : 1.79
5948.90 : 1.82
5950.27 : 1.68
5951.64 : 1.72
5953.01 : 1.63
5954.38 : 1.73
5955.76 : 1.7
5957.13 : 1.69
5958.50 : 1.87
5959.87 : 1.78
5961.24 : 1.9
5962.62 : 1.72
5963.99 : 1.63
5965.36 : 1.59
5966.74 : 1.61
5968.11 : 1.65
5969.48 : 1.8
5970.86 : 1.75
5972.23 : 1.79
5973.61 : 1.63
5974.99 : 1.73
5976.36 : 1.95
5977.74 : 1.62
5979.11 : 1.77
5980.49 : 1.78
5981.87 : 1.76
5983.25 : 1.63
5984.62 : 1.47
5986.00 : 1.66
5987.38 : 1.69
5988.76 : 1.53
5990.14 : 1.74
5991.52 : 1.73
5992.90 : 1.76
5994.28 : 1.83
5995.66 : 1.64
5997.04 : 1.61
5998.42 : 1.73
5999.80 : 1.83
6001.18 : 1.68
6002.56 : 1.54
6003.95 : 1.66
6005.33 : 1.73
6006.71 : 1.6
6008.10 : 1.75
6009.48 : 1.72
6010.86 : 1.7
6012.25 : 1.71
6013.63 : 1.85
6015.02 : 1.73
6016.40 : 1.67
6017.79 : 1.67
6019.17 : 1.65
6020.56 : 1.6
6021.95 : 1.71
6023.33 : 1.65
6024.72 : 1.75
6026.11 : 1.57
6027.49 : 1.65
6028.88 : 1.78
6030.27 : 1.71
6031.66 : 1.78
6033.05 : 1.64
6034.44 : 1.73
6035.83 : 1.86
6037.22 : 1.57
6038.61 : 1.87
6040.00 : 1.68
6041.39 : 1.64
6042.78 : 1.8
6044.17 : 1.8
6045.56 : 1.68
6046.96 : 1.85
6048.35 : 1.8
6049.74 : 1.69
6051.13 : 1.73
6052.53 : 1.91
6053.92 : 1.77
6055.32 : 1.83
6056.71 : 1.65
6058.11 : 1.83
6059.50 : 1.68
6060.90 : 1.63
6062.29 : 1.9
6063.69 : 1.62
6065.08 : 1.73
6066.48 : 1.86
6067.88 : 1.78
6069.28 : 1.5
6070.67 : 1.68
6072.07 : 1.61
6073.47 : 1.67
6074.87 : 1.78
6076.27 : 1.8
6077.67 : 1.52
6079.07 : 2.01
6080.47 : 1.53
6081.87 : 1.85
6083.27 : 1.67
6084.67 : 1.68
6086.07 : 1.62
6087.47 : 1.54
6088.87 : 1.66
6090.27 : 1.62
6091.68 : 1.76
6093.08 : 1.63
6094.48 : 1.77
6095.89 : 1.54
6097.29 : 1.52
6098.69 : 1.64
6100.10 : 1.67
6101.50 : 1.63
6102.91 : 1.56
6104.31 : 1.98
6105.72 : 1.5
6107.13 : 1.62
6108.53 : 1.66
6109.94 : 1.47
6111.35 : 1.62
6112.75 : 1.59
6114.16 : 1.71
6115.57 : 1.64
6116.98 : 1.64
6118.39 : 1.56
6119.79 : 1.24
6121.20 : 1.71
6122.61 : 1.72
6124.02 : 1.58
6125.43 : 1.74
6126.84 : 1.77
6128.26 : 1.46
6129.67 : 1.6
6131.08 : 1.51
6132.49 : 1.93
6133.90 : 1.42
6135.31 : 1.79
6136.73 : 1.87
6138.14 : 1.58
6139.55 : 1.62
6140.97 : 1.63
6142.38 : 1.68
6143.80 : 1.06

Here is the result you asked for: 0.005 mag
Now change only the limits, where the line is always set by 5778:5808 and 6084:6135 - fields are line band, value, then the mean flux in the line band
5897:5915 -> 0.05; 1.61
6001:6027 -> -0.02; 1.68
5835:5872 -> -0.04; 1.77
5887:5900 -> 0.38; 1.2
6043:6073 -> -0.06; 1.74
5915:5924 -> -0.02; 1.73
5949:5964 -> -0.04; 1.74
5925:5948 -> -0.06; 1.77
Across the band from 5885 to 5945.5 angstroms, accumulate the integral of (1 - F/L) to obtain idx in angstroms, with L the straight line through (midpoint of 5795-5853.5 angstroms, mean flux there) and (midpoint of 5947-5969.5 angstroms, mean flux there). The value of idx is 4.3 angstroms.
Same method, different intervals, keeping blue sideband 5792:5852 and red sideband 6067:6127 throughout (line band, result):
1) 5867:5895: 3.0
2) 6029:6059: -1.5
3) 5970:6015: -0.5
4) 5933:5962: -0.7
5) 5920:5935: -0.7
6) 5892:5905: 2.4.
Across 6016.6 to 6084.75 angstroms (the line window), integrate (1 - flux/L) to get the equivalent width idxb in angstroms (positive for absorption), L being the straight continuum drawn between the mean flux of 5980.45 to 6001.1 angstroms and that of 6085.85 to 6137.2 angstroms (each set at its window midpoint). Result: -2.4 angstroms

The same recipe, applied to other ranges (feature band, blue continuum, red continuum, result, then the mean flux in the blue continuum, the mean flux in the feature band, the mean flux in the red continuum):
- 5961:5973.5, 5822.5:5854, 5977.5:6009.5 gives 0.0 angstroms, 1.78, 1.7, 1.69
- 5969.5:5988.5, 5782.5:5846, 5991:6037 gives 0.0 angstroms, 1.75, 1.71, 1.7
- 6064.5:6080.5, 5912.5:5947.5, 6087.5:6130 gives -0.6 angstroms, 1.76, 1.71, 1.63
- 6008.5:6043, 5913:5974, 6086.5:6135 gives -0.4 angstroms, 1.74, 1.71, 1.63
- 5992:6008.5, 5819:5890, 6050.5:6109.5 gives 0.1 angstroms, 1.73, 1.7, 1.69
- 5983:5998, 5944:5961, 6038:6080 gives 0.8 angstroms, 1.77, 1.67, 1.74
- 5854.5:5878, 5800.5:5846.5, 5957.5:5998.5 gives -0.4 angstroms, 1.75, 1.77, 1.71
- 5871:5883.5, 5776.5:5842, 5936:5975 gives 0.2 angstroms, 1.75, 1.72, 1.74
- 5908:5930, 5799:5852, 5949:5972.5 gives -0.1 angstroms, 1.75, 1.74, 1.72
